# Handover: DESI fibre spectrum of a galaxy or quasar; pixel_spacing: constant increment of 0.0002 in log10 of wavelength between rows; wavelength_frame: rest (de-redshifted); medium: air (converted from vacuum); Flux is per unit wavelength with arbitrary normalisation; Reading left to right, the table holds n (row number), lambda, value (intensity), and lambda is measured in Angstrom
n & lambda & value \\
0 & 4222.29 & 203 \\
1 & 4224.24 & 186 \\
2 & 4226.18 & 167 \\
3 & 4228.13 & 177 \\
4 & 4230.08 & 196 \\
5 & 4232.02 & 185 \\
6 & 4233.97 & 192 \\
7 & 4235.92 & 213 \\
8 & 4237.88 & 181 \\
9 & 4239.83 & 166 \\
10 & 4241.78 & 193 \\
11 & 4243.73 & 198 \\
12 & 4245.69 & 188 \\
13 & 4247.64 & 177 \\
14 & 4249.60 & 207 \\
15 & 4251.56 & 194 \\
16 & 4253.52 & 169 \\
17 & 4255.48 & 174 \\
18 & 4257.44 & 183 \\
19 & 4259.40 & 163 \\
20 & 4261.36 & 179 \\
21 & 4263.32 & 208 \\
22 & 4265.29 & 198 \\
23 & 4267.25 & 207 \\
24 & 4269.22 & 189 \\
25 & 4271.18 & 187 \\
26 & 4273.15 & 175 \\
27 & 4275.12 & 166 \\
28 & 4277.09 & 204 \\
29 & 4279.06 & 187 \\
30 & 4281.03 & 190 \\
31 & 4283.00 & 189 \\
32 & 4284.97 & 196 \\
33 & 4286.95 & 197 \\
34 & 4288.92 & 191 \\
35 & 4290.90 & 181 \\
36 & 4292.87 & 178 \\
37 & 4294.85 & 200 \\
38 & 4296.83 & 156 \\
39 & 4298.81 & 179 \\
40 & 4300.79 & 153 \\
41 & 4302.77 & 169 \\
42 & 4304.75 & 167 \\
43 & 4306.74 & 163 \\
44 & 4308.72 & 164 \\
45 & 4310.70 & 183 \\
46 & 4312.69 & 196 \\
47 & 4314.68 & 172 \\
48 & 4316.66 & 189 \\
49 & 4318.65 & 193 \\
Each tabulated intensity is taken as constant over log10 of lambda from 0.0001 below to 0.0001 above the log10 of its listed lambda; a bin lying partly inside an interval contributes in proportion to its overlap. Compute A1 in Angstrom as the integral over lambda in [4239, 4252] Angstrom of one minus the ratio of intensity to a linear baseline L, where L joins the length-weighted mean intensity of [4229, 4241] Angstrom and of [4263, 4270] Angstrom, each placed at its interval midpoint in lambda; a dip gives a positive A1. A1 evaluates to 0.2 Angstrom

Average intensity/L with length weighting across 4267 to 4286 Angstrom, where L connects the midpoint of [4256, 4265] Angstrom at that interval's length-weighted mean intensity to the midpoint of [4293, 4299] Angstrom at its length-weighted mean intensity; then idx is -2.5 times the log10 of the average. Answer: -0.04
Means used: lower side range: 184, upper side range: 178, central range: 188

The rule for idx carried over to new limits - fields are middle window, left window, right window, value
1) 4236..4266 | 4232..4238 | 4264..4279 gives 0.04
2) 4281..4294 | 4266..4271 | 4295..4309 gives -0.06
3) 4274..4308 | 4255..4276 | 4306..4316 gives 0.00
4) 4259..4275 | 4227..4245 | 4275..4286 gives 0.01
